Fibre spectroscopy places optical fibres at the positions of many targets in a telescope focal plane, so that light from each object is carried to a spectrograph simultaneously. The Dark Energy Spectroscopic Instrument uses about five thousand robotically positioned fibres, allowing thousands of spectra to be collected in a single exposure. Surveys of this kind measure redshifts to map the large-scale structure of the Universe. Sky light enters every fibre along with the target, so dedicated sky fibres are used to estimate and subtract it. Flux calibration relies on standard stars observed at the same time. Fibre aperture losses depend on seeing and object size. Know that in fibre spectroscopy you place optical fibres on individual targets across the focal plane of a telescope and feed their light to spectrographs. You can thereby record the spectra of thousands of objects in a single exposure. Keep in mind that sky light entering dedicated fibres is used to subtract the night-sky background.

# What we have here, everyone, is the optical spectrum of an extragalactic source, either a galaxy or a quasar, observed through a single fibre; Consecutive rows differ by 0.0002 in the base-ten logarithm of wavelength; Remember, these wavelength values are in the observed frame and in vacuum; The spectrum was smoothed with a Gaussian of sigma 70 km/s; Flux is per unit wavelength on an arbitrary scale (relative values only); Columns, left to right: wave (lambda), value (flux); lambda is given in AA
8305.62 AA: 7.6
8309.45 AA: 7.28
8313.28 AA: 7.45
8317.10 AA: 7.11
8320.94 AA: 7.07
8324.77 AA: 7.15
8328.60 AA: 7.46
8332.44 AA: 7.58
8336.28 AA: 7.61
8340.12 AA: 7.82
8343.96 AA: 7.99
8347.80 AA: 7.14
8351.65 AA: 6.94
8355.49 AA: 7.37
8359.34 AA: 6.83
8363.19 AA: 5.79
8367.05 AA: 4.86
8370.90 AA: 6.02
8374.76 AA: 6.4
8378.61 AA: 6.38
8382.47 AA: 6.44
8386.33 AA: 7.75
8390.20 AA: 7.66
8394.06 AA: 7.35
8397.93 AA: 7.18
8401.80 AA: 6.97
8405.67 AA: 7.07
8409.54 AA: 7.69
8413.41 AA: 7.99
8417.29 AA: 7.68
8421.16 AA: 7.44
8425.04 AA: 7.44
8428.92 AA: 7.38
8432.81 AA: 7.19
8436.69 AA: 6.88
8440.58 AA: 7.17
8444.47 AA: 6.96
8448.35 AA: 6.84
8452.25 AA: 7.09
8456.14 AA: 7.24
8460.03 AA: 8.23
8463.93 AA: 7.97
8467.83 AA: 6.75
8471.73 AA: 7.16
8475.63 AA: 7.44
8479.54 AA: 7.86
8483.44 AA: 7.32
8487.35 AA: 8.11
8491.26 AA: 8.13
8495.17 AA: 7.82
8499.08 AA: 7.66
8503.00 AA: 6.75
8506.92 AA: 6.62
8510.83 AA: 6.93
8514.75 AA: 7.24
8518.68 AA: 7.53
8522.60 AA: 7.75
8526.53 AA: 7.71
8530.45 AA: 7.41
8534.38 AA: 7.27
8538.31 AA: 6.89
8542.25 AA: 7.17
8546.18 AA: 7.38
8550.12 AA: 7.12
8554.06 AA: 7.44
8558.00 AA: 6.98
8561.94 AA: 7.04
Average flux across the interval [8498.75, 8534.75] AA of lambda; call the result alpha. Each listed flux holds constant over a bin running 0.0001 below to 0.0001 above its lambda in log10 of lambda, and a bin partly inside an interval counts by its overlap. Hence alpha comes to 7.27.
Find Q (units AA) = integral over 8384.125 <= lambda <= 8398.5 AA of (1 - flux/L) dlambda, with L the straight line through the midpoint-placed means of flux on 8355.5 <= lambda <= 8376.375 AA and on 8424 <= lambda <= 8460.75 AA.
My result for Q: -2.3 AA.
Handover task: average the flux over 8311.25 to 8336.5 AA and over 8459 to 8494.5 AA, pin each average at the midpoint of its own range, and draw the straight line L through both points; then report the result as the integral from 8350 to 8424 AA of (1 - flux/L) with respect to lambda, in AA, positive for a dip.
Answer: 5.2 AA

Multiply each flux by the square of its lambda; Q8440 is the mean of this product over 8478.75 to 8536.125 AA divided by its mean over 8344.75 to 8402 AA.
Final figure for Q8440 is 1.14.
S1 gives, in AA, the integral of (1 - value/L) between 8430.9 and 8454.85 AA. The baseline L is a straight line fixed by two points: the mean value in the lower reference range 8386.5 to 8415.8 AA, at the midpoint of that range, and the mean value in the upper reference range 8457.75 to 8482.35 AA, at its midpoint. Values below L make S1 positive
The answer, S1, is 1.5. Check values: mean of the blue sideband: 7.44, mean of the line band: 7.03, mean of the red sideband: 7.56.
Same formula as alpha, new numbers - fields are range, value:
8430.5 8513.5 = 7.34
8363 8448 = 7.01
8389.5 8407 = 7.22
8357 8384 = 6.12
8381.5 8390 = 7.28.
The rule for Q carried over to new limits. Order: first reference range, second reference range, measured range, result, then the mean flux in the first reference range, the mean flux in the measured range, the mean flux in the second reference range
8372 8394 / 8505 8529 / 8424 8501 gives -3.0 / 6.93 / 7.43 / 7.3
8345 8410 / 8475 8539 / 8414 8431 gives -1.2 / 6.81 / 7.52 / 7.45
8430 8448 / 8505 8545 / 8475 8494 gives -1.7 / 7.05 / 7.8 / 7.26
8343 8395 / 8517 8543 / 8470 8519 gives -1.2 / 6.75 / 7.43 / 7.4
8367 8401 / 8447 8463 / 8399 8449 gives -1.2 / 6.78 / 7.3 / 7.41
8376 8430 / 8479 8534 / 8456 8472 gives -0.3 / 7.3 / 7.53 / 7.47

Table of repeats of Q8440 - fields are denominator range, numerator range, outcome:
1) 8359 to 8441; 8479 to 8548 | 1.09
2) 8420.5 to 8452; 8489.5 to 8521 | 1.04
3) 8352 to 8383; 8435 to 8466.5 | 1.18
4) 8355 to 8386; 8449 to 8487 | 1.21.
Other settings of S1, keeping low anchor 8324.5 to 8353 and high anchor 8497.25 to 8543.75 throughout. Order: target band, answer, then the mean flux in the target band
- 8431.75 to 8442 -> 0.4 AA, 7.07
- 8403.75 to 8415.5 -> -0.3 AA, 7.59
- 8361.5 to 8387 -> 4.4 AA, 6.16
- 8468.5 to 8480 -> -0.1 AA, 7.35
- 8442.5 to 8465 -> -0.1 AA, 7.37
